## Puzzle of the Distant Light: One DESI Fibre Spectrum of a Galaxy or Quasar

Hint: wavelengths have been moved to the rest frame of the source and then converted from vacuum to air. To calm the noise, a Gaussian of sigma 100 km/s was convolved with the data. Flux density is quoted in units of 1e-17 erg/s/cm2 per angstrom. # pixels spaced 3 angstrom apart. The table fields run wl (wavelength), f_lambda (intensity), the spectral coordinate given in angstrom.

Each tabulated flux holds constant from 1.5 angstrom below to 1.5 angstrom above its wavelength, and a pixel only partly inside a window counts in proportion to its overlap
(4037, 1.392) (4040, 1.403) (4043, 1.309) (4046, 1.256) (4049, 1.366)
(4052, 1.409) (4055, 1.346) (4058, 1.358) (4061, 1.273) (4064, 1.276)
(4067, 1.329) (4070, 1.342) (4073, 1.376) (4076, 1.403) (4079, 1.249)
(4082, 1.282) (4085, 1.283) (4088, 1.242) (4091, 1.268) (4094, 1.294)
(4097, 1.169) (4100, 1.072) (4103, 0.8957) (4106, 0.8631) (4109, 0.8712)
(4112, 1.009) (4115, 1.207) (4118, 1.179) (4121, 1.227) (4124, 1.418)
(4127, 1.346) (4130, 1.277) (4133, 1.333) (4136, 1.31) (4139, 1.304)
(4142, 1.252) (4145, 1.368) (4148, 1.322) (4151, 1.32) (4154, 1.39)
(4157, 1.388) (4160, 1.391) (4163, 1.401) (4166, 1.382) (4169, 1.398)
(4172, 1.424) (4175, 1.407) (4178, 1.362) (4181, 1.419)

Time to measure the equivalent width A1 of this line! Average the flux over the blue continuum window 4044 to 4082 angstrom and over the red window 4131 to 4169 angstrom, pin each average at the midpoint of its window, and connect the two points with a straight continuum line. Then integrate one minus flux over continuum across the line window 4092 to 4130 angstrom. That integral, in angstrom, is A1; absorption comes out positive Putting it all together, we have 5.8 angstrom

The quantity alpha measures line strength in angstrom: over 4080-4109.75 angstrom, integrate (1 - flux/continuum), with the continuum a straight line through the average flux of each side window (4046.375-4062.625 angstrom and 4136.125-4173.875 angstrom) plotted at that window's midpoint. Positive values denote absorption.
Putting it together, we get 4.79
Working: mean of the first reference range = 1.34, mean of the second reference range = 1.36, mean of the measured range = 1.13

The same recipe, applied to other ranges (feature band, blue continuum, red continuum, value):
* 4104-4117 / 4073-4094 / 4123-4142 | 3.2 angstrom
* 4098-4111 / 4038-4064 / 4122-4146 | 3.8 angstrom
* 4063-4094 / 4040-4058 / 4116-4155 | 0.6 angstrom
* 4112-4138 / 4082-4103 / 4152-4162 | 0.5 angstrom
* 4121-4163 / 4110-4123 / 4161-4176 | -2.1 angstrom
